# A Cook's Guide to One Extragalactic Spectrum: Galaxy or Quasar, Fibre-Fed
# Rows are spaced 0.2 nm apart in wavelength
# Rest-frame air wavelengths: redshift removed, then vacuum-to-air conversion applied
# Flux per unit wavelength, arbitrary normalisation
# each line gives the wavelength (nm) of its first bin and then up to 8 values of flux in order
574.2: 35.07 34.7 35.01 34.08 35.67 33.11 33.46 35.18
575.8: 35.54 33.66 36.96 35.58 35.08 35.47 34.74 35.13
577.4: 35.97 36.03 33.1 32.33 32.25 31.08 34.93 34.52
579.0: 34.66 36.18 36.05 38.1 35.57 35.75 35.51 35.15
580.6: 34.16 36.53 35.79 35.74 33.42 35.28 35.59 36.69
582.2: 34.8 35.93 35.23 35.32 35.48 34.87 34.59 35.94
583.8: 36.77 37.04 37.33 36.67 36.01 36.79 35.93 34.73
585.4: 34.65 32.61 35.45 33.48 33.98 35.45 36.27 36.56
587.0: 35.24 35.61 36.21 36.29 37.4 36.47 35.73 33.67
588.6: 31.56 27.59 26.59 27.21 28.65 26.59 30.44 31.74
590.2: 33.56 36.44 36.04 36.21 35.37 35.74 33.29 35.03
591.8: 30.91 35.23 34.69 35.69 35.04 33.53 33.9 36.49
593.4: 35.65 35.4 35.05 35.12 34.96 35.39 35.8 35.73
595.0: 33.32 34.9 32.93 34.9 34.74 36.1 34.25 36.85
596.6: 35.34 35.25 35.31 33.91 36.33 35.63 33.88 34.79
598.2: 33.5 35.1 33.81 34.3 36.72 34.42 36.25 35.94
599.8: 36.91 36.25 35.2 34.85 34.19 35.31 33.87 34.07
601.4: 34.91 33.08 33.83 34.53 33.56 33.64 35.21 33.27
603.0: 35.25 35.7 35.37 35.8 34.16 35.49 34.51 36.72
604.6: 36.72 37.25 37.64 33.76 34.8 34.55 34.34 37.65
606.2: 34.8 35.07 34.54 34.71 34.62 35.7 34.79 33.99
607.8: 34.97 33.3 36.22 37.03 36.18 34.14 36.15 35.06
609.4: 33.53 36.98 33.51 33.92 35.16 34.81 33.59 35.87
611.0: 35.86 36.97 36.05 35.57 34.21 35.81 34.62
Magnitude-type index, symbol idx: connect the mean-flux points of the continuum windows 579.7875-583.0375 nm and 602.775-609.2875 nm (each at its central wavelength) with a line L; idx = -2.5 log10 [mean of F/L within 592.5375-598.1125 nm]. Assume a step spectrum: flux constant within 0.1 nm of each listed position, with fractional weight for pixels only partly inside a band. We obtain 0.01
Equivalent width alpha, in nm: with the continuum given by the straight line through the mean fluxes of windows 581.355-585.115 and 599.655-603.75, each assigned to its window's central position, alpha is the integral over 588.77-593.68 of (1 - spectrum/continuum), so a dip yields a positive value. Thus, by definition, 0.30 nm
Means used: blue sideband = 35.8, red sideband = 34.7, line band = 33.1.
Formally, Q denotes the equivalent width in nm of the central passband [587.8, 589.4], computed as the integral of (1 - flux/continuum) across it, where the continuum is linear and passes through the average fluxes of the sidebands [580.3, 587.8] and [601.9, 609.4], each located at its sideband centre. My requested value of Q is 0.179 nm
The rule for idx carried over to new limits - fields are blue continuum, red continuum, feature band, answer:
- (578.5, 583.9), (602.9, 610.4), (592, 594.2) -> 0.010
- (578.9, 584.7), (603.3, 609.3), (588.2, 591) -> 0.131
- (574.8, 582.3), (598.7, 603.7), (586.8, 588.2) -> -0.038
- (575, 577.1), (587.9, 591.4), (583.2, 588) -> -0.081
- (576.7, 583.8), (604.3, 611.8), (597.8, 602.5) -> 0.016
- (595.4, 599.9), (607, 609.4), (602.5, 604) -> 0.004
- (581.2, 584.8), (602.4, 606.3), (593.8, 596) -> 0.021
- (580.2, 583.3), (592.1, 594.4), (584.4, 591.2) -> 0.041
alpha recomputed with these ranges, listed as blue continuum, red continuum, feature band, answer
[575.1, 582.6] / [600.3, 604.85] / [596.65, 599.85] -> -0.024 nm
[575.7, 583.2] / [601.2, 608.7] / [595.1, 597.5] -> 0.001 nm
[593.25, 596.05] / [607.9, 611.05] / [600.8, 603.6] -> 0.050 nm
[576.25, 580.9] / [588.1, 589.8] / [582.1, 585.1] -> -0.323 nm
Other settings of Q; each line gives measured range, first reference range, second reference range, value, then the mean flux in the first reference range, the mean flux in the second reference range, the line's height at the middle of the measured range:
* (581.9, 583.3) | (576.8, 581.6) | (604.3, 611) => -0.02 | 34.9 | 35.2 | 35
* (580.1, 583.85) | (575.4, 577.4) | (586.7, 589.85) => -0.15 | 35.2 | 32.6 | 34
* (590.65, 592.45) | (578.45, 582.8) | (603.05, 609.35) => 0.04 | 35.4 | 35.3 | 35.4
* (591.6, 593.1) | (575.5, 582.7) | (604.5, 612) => 0.04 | 35.1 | 35.3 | 35.2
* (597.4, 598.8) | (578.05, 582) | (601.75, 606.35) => 0.02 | 35.1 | 35.2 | 35.1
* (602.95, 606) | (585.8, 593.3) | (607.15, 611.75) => -0.06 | 33.8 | 35.2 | 34.8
